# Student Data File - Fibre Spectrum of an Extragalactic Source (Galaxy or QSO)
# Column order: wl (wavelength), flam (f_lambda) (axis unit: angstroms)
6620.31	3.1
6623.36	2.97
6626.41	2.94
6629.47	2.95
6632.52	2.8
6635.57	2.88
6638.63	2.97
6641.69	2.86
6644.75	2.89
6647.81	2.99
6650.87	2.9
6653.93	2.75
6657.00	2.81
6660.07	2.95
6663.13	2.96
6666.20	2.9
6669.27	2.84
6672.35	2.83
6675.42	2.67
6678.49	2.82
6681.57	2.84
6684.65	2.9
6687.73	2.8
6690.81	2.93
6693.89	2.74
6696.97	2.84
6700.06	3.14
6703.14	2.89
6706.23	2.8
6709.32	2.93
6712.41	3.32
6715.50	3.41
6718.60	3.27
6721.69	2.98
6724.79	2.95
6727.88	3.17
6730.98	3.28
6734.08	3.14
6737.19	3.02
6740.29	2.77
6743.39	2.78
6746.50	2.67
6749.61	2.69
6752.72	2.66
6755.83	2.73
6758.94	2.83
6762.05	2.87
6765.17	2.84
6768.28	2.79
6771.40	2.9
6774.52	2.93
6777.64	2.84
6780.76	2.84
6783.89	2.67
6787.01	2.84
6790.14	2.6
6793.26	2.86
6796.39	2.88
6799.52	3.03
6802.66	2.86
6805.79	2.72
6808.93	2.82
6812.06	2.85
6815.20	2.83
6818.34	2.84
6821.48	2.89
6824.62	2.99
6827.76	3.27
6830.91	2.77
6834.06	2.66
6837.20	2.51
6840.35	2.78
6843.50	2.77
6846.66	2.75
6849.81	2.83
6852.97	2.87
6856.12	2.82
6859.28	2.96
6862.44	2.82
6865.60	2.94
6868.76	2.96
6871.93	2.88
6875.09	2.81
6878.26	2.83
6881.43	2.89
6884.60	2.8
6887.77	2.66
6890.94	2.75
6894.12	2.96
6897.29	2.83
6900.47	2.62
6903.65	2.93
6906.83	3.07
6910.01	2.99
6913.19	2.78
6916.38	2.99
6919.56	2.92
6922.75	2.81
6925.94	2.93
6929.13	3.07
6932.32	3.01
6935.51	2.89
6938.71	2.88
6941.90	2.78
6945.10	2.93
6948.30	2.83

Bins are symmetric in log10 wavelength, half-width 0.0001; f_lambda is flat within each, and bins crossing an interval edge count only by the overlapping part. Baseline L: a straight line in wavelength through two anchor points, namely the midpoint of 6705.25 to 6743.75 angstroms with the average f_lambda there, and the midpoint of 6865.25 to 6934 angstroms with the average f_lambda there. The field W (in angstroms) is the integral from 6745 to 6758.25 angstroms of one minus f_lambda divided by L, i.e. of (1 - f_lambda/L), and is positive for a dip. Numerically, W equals 1.52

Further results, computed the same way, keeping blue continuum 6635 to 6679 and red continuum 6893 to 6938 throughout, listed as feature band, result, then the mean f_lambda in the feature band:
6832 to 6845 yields 1.0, 2.68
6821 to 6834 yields -0.2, 2.95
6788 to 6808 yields 0.5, 2.82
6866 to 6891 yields 0.6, 2.83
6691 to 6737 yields -2.8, 3.06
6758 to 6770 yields 0.2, 2.83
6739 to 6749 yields 0.5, 2.73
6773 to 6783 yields 0.1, 2.86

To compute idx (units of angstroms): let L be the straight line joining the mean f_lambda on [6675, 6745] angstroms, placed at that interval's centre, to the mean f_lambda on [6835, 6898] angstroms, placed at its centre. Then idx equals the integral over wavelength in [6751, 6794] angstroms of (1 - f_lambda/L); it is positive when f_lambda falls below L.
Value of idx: 1.7 angstroms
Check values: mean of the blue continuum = 2.98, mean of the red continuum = 2.82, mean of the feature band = 2.8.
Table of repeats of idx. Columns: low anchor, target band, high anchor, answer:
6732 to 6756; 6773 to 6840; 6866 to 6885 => 0.3 angstroms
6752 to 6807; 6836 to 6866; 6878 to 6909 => 0.3 angstroms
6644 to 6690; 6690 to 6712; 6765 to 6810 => -0.5 angstroms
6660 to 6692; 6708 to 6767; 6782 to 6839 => -2.5 angstroms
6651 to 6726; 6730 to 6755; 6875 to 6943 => 0.4 angstroms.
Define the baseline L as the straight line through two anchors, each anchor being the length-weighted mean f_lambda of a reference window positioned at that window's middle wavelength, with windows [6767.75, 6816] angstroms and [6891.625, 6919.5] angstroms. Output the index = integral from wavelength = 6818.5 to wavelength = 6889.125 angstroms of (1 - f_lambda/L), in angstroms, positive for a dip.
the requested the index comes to 0.6 angstroms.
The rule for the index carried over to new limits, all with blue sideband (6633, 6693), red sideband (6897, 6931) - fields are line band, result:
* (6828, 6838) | 0.5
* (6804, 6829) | 0.0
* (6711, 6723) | -1.6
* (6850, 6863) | 0.1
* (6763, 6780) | 0.1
